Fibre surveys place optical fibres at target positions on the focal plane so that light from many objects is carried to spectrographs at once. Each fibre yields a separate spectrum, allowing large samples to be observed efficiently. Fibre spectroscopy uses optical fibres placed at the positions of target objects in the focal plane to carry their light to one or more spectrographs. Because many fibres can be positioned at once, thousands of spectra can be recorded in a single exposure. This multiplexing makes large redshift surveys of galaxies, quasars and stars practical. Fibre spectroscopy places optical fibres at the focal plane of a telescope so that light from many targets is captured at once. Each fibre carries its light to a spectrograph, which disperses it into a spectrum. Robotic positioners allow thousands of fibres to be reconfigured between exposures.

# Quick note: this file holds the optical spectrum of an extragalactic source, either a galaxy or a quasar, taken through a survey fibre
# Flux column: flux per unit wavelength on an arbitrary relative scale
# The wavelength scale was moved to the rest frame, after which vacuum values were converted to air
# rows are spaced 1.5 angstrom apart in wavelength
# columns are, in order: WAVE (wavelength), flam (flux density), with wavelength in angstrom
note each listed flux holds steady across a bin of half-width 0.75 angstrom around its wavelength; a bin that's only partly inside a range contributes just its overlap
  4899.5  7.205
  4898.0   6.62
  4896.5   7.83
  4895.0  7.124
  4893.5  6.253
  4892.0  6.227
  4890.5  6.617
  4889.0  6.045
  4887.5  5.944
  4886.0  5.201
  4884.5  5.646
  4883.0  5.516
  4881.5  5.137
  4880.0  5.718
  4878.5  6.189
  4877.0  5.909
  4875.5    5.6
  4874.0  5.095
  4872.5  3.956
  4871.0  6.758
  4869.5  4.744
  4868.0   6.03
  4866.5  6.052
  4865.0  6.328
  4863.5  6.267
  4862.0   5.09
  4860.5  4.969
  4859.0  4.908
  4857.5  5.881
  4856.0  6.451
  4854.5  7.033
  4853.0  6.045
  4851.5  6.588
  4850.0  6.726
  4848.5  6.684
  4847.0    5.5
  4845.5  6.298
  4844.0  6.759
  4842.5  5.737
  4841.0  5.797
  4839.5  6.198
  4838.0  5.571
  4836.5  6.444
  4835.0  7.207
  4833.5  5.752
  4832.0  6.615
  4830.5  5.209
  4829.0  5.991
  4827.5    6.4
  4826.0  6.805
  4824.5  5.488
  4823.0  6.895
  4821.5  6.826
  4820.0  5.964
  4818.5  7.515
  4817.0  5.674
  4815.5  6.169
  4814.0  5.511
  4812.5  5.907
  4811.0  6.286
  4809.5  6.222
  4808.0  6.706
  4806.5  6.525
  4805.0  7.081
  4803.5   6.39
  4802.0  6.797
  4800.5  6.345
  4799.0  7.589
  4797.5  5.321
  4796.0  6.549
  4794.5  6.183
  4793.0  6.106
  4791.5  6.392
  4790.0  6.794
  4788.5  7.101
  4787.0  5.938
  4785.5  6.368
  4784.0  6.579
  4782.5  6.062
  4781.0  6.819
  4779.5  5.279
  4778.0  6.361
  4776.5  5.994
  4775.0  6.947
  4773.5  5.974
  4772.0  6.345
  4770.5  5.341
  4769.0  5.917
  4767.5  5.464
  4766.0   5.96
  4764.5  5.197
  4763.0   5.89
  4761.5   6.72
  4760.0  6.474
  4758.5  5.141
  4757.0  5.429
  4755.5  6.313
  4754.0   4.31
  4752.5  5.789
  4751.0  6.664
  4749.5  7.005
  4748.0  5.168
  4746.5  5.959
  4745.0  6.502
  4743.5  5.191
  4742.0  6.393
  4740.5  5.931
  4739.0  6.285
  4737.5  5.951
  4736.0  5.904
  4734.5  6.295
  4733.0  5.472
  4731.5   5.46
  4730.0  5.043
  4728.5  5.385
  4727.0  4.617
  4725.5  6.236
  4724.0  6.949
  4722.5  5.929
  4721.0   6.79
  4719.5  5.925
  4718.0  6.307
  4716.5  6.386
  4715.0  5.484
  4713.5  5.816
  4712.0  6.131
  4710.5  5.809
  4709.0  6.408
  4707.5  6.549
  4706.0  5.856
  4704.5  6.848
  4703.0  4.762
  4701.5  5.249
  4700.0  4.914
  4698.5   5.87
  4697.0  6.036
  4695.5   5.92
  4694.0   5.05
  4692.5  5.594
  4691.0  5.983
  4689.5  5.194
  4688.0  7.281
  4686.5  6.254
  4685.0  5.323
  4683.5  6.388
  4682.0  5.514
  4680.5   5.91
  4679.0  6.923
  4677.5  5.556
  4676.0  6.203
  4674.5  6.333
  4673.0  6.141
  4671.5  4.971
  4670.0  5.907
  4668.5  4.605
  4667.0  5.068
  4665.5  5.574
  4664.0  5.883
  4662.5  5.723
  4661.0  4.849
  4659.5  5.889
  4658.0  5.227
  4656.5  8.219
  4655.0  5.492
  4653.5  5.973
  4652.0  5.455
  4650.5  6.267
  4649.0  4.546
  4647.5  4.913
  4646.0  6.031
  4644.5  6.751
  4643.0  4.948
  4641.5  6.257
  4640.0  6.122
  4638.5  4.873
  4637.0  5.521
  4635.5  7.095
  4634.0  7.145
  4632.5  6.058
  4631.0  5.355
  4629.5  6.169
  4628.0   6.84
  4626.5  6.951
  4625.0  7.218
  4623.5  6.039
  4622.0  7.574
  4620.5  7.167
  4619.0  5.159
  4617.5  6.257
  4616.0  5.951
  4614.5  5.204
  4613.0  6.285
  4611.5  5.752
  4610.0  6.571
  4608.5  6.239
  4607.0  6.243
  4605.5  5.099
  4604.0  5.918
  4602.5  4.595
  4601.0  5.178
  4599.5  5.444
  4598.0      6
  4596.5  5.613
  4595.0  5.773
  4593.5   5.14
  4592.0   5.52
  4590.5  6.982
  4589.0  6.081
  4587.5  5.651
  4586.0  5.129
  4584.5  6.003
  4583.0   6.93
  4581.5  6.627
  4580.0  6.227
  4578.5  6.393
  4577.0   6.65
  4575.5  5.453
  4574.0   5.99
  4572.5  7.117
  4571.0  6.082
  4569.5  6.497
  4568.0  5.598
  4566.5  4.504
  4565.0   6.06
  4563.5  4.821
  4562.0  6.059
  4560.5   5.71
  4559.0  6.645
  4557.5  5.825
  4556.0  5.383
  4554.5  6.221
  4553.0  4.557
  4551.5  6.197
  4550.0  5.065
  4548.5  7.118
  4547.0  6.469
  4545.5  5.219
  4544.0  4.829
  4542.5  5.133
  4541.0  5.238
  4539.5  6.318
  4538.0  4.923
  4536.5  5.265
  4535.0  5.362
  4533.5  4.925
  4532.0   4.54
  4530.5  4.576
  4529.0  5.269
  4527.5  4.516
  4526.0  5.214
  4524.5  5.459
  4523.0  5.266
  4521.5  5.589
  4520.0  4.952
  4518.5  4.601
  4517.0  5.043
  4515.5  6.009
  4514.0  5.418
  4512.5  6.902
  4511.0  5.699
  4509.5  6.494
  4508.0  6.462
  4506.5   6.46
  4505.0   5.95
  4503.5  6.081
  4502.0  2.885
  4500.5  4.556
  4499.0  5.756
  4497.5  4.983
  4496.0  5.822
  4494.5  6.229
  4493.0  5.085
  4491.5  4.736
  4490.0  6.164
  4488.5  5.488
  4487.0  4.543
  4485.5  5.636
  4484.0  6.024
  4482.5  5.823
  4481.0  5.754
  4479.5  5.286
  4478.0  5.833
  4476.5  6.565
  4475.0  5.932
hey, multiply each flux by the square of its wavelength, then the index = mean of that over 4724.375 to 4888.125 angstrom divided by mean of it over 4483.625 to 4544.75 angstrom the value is 1.3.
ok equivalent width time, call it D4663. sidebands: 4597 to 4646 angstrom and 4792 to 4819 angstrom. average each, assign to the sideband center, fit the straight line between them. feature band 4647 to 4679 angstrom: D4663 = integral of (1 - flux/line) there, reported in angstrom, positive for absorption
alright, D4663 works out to 2.3 angstrom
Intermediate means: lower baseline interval 6.06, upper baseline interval 6.37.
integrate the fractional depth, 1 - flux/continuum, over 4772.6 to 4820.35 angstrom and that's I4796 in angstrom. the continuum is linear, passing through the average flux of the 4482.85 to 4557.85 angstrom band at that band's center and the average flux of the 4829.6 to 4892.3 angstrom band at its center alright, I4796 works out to -4.4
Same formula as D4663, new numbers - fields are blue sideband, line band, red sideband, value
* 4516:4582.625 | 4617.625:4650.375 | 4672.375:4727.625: -1.9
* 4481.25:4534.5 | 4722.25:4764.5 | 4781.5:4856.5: 1.8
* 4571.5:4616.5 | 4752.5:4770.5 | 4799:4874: 1.1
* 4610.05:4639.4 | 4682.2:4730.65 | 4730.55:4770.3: 1.0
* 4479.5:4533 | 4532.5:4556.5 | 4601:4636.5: 0.8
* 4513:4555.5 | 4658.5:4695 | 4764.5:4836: 0.6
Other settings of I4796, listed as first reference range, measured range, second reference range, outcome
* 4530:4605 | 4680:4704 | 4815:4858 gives 1.06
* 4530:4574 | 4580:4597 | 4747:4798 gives -0.85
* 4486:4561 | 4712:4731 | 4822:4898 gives -0.36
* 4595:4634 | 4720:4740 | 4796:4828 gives 1.23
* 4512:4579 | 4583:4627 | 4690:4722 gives -2.17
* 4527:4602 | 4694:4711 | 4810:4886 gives 0.10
